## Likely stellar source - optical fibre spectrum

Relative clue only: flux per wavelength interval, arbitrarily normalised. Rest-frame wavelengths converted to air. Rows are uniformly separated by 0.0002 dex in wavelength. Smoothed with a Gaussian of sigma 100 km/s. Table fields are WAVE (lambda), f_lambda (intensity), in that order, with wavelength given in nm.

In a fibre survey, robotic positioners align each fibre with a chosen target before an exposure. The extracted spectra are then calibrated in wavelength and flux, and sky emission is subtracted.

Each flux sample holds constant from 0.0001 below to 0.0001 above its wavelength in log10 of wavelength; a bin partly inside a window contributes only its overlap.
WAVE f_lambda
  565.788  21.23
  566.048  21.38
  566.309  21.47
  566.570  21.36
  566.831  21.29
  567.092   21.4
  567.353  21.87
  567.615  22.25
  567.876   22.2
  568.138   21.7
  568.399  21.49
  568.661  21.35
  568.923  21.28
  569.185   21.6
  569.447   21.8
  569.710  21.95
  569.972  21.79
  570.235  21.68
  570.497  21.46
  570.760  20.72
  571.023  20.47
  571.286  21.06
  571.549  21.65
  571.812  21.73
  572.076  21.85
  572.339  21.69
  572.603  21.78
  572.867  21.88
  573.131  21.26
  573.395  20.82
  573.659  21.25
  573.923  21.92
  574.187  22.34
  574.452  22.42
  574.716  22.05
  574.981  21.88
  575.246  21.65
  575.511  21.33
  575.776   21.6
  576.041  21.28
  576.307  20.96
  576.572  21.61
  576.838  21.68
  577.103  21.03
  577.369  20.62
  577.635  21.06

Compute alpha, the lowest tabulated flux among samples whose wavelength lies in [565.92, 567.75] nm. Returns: 21.29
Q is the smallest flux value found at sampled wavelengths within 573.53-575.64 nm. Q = 21.25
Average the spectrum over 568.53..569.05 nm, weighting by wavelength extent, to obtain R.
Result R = 21.3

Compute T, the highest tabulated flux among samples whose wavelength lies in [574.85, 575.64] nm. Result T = 21.88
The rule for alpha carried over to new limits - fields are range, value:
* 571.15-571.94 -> 21.06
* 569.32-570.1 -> 21.79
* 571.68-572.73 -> 21.69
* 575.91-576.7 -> 20.96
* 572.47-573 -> 21.78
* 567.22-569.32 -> 21.28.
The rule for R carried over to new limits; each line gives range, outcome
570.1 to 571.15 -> 21.1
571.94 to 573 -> 21.8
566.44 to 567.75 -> 21.6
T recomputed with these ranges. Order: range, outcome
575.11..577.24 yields 21.68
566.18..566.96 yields 21.47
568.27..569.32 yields 21.6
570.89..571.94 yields 21.73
